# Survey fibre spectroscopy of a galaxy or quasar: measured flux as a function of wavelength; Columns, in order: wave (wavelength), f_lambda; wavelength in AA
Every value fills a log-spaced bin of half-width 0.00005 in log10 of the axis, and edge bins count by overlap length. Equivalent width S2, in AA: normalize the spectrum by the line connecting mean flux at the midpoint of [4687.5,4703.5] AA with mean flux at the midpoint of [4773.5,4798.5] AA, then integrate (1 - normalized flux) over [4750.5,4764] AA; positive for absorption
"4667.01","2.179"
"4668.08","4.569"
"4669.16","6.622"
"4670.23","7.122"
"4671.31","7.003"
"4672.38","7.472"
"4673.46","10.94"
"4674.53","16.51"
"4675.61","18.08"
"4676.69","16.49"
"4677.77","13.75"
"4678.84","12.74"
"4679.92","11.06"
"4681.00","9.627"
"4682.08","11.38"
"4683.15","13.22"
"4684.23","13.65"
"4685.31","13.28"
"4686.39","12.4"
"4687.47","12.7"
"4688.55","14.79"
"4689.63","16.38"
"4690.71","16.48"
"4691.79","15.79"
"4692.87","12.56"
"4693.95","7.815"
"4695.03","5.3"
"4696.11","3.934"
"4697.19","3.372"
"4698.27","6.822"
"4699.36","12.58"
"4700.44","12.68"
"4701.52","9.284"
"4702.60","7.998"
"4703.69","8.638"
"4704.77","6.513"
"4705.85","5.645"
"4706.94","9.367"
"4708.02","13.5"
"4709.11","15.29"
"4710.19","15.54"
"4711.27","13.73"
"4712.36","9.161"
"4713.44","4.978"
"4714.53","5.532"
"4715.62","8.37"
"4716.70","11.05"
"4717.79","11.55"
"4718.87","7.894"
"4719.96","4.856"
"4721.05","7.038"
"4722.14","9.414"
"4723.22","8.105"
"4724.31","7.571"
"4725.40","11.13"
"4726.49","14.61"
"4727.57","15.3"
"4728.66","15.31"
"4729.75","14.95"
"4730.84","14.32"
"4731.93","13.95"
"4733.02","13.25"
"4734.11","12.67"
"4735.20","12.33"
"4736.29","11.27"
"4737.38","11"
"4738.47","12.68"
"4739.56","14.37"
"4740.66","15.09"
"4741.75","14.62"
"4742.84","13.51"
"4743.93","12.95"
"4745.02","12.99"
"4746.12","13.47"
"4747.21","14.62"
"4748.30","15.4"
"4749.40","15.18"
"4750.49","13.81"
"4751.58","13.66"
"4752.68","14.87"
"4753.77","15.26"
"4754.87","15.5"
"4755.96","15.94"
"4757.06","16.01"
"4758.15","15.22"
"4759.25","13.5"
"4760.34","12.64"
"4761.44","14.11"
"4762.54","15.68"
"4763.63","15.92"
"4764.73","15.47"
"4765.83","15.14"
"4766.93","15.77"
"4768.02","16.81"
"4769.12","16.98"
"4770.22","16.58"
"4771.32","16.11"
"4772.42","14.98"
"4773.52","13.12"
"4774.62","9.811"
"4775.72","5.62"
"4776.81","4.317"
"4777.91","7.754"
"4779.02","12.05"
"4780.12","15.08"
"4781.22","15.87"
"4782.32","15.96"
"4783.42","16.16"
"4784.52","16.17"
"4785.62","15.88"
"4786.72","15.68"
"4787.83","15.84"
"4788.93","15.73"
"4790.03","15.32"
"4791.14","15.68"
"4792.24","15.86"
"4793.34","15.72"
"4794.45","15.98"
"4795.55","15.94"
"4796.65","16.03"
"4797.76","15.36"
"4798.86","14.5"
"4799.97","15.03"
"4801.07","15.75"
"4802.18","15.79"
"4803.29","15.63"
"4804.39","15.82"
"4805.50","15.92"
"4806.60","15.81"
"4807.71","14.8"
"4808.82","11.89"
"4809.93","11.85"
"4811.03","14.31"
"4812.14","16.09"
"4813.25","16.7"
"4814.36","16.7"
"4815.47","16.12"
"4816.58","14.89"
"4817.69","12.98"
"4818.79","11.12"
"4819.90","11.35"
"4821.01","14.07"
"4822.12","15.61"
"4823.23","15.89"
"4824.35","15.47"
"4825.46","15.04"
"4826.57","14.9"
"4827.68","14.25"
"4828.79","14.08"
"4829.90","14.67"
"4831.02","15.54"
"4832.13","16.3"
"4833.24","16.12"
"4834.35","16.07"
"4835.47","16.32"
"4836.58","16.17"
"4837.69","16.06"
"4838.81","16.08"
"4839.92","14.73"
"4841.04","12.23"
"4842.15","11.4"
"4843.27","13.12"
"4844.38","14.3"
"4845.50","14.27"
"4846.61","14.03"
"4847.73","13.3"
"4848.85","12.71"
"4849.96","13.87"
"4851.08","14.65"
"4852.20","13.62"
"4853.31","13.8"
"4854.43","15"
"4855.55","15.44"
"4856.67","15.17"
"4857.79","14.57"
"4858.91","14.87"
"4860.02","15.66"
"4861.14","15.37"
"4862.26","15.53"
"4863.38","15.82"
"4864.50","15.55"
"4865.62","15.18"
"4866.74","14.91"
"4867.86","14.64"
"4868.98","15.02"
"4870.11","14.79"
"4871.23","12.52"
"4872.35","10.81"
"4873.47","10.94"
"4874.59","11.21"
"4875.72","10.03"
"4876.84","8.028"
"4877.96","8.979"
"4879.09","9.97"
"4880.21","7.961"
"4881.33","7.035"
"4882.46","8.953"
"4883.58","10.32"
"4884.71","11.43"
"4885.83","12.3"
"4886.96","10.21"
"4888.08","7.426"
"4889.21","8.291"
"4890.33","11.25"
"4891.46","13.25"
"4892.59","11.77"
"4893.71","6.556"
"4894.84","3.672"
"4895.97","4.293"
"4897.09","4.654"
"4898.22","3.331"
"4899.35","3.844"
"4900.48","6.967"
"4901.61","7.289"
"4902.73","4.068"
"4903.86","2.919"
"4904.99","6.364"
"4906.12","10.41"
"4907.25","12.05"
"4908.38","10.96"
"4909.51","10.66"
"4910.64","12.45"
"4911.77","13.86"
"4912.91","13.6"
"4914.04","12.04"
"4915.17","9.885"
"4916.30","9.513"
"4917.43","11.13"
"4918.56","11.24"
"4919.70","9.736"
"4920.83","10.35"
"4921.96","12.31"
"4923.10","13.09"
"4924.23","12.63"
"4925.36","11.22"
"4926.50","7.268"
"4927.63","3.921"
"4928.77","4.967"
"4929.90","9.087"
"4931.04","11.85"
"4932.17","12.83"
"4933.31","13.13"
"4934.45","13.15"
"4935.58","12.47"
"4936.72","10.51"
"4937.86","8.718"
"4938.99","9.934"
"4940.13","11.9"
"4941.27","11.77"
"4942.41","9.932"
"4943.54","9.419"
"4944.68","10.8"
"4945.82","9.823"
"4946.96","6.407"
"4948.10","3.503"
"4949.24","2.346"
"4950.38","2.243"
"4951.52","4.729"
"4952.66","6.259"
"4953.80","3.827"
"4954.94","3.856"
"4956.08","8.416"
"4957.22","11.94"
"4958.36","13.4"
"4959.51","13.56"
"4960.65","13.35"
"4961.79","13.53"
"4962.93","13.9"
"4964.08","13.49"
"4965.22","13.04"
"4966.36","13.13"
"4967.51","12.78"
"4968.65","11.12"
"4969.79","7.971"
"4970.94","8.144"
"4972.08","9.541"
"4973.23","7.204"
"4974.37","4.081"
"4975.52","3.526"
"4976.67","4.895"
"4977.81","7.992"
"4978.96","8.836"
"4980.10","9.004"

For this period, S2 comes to -2.0 AA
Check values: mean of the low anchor 10.4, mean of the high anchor 14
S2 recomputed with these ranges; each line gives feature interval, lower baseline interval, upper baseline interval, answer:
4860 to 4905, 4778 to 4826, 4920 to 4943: 8.8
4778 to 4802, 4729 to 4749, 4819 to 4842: -1.7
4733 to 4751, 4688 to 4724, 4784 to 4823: -2.7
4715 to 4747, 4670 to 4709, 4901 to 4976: -3.2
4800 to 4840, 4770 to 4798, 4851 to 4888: -4.5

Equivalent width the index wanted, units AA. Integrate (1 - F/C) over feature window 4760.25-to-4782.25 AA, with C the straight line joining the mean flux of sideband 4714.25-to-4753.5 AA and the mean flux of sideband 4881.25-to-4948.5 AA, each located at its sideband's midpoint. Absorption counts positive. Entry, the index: -3.5 AA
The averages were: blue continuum 12.3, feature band 13.6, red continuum 9.45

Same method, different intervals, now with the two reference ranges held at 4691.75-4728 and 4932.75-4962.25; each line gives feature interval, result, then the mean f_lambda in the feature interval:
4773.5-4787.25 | -4.8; 12.6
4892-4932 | 1.3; 8.9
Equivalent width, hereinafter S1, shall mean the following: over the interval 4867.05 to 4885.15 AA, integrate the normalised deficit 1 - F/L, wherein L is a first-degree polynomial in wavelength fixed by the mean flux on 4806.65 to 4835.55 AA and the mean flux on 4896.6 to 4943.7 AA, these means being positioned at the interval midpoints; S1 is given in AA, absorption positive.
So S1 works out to 1.7 AA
